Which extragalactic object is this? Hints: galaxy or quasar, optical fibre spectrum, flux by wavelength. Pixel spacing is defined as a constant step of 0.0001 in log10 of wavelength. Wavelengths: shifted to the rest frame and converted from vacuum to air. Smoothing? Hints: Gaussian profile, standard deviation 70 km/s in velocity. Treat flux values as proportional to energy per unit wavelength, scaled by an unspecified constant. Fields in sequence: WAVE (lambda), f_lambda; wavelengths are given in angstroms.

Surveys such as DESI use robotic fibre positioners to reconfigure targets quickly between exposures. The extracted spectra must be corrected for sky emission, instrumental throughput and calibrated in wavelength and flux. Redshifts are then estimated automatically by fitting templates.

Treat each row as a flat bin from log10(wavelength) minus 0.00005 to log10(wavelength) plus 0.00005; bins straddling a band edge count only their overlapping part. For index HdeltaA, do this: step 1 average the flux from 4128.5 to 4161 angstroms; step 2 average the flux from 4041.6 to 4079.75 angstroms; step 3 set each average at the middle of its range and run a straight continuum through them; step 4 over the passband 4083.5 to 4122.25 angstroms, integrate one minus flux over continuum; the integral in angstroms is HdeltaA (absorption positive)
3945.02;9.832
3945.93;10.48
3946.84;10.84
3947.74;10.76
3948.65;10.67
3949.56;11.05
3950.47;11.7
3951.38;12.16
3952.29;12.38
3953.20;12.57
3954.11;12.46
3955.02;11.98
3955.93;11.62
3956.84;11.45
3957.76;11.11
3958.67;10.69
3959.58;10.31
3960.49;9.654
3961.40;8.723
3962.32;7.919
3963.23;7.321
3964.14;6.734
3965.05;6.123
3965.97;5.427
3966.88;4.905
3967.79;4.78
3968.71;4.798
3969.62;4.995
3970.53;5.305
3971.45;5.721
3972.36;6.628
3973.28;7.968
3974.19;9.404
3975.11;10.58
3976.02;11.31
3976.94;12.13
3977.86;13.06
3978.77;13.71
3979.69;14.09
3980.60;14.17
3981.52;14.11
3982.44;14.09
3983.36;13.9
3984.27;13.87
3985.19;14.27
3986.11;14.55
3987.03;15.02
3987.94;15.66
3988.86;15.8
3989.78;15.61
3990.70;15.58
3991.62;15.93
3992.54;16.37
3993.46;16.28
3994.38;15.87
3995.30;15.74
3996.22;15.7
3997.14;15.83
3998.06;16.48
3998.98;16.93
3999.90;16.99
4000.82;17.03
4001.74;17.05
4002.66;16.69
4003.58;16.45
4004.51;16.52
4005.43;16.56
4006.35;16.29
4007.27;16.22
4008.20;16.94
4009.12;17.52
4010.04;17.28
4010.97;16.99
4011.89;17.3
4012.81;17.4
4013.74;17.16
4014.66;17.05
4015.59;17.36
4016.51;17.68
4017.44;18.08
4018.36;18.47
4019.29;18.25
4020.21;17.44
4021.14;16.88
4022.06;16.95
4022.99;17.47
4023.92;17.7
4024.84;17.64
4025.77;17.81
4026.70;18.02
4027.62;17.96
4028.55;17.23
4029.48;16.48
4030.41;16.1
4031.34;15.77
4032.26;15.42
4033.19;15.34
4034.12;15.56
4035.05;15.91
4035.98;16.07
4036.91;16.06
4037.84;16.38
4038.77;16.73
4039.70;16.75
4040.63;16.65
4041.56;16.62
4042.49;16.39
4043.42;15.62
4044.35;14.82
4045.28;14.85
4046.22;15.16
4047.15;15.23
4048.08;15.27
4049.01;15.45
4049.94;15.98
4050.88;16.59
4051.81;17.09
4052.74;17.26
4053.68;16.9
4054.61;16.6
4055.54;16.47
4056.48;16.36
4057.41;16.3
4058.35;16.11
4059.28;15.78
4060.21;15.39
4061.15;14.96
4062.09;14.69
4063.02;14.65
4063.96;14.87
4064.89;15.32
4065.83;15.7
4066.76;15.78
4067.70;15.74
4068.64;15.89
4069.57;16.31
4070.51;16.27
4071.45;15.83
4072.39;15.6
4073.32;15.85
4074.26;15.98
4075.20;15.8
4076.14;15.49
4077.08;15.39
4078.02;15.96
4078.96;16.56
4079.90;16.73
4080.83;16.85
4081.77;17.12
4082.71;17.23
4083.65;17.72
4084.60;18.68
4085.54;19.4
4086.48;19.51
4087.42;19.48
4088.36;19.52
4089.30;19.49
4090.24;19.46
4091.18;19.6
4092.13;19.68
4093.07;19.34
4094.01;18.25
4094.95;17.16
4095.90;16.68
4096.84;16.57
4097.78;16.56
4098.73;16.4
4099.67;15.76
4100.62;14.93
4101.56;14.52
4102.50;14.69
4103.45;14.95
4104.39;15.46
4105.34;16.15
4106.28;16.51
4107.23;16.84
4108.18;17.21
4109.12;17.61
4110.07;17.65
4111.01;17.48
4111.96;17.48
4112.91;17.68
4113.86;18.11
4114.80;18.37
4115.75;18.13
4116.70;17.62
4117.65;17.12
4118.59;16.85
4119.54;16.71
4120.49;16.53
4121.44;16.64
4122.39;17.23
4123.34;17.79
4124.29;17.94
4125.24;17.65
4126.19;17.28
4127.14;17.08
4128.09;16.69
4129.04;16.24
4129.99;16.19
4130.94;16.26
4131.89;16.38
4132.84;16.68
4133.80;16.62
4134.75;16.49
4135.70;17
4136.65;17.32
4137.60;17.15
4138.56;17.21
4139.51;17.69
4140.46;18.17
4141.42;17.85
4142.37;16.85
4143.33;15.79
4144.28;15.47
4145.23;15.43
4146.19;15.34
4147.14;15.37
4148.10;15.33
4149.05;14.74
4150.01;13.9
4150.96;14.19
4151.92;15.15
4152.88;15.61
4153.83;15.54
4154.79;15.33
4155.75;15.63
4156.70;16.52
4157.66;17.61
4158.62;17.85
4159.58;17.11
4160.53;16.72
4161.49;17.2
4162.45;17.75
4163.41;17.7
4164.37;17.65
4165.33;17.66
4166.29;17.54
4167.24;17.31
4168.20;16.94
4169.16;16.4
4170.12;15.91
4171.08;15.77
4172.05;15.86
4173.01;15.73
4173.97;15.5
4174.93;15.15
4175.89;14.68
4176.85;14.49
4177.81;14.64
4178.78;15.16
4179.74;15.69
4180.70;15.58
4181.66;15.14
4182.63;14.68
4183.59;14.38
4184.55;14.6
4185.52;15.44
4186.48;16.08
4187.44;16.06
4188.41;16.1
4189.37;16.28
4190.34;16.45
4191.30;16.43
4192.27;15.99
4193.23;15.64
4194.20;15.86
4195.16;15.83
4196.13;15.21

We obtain -3.3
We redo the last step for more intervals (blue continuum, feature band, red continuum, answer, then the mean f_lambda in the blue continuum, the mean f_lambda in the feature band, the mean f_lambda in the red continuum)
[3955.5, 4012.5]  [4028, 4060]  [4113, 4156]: -4.0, 12.8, 16.1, 16.6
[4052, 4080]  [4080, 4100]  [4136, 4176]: -2.6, 15.9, 18.1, 16.3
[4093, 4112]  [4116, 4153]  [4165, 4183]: -0.8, 16.5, 16.5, 15.8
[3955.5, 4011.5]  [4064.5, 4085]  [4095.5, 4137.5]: -1.0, 12.8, 16.3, 16.8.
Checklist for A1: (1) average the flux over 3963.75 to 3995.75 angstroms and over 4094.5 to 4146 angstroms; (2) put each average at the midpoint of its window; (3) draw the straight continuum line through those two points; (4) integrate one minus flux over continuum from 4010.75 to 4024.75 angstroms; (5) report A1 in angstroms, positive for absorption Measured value -4.87 angstroms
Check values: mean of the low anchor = 11.6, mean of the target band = 17.5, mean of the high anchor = 16.8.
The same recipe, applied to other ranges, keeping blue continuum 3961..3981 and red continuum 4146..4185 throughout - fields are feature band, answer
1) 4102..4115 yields -3.0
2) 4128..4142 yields -2.1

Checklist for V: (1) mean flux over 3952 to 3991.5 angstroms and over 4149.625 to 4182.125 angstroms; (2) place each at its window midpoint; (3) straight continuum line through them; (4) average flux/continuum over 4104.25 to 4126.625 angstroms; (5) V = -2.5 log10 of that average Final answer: -0.17 mag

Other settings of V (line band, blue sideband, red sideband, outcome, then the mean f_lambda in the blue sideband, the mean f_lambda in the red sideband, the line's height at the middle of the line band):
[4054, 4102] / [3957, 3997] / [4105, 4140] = -0.092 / 11.3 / 17.1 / 15.4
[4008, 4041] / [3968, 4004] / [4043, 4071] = -0.159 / 13.4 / 15.8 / 14.7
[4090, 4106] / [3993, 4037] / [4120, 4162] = -0.013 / 16.8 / 16.5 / 16.6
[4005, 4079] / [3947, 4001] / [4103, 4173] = -0.187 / 11.8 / 16.7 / 13.8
